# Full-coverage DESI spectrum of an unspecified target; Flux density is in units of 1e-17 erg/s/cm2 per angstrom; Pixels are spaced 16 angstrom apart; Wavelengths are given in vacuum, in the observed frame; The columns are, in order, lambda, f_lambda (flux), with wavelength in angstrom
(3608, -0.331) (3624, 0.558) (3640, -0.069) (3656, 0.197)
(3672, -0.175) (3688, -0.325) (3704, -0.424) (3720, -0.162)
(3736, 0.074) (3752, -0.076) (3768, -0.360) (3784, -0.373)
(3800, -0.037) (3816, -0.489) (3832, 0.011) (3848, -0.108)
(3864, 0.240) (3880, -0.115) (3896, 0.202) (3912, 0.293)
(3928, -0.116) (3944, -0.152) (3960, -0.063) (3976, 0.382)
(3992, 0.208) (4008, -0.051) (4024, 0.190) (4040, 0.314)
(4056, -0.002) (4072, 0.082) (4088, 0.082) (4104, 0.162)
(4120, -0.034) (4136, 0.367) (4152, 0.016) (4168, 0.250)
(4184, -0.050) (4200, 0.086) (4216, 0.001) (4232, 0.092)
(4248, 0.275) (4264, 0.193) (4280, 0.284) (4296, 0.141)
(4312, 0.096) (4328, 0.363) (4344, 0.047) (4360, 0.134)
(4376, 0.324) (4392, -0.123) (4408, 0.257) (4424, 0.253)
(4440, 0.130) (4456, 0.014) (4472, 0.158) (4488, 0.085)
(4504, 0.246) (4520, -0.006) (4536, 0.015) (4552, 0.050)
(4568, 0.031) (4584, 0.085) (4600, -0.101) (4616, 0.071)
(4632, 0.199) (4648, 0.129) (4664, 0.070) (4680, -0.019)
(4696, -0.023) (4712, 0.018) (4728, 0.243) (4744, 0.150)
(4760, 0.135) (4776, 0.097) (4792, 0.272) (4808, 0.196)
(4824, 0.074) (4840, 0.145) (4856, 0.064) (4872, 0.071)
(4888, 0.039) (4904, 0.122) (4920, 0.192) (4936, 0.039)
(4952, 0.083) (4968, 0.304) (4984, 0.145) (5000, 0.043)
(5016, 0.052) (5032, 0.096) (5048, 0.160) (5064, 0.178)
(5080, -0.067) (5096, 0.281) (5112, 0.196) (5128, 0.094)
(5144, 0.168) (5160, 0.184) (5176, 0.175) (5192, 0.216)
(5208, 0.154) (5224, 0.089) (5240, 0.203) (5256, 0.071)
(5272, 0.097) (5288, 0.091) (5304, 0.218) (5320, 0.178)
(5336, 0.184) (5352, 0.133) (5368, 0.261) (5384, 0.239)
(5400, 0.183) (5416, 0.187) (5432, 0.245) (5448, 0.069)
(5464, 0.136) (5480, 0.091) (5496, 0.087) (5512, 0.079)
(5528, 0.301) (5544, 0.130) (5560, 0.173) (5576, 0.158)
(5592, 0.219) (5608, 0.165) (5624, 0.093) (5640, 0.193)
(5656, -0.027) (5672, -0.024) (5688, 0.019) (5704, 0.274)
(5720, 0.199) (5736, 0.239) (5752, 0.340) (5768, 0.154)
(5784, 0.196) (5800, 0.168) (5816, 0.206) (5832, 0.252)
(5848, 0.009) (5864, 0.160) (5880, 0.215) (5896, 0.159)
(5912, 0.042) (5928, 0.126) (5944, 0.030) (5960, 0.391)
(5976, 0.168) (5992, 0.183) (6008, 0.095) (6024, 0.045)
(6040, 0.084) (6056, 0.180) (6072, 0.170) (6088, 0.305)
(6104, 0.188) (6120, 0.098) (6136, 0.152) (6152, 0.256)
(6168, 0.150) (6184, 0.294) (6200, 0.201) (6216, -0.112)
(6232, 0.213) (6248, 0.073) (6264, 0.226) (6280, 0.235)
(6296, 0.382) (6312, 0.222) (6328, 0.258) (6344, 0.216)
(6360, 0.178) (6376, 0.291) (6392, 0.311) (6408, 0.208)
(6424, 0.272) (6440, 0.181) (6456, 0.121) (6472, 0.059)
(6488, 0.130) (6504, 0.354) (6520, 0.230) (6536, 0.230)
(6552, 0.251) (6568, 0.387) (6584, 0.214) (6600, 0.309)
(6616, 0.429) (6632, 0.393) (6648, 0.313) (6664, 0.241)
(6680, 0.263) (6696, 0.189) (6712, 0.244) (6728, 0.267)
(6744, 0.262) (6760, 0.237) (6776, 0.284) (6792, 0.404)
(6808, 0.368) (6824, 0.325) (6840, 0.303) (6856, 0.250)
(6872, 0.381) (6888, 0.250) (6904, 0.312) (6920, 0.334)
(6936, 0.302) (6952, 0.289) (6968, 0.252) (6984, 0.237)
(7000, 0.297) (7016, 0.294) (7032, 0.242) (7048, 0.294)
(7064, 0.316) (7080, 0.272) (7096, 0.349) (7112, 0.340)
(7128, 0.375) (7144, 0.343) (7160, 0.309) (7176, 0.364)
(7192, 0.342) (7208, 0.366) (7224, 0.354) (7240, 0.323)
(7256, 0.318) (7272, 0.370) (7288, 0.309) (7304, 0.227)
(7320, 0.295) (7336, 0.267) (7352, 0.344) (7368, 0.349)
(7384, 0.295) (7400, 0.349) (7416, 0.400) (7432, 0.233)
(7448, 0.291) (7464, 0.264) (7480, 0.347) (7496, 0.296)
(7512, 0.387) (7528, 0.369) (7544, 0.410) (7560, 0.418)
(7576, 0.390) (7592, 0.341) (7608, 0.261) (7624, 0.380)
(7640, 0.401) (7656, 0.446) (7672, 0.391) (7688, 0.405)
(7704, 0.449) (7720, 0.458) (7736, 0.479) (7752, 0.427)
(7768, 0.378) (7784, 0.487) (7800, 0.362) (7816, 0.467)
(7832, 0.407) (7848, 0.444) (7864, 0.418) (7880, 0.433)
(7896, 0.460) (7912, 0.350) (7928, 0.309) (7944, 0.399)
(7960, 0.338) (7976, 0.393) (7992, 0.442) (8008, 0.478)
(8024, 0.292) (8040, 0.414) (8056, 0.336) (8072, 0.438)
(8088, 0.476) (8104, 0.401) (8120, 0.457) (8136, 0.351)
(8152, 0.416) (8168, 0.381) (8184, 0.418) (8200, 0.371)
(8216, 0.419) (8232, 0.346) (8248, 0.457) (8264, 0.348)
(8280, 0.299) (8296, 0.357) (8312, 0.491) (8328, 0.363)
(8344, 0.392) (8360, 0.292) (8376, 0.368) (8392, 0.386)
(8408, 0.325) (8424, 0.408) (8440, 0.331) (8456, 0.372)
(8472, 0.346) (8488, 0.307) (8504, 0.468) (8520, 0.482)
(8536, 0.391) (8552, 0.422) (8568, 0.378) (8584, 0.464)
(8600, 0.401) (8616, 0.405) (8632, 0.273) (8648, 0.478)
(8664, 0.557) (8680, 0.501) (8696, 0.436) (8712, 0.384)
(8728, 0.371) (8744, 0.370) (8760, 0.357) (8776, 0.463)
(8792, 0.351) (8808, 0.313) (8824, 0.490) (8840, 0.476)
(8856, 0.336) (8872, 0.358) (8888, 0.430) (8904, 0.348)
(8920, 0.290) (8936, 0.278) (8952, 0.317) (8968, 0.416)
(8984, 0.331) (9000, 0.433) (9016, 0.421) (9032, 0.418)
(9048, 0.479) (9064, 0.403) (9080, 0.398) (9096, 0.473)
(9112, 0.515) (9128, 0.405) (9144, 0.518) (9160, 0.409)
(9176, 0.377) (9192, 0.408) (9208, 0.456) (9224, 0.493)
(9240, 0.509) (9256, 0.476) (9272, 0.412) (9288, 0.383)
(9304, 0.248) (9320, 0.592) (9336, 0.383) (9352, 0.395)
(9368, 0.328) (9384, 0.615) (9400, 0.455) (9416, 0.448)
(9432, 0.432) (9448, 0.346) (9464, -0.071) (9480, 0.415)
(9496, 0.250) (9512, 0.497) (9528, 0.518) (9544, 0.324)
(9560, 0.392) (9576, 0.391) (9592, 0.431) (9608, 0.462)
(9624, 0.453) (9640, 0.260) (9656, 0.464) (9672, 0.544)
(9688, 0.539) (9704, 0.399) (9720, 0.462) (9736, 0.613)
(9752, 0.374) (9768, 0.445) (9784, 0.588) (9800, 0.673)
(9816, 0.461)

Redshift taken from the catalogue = 0.63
